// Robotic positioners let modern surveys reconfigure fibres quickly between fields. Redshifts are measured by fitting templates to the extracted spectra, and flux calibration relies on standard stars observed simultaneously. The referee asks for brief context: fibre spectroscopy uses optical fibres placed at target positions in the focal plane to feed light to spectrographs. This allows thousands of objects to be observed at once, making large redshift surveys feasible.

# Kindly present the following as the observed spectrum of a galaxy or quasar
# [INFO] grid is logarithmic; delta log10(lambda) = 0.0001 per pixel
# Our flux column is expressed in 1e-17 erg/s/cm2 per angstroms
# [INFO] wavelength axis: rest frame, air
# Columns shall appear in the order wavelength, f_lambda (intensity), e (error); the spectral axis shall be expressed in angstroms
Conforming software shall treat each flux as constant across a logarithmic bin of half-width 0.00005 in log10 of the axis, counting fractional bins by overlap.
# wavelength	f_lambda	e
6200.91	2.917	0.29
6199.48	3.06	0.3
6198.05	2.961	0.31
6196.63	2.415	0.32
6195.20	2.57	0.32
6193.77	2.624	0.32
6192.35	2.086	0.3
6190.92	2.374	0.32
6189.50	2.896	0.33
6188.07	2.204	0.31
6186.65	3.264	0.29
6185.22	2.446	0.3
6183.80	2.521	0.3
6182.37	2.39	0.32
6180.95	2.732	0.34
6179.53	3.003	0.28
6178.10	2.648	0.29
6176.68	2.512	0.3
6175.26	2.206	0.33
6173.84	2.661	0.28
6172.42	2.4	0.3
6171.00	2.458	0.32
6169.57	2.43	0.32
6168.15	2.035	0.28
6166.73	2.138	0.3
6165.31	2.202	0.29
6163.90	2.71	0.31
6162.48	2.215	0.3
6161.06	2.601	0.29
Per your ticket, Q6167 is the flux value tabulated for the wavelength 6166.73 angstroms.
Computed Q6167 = 2.138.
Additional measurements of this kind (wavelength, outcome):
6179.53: 3.003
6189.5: 2.896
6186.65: 3.264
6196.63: 2.415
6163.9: 2.71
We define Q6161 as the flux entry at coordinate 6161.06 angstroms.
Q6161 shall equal 2.601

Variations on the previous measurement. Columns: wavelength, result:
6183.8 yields 2.521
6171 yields 2.458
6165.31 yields 2.202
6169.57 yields 2.43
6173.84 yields 2.661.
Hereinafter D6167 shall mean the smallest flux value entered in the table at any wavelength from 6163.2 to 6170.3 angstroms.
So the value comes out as 2.035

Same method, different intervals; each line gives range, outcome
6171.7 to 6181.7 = 2.206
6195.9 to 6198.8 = 2.415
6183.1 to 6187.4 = 2.446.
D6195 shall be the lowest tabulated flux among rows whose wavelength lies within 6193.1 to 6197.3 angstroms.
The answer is 2.415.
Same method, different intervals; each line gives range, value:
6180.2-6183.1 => 2.39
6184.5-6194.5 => 2.086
